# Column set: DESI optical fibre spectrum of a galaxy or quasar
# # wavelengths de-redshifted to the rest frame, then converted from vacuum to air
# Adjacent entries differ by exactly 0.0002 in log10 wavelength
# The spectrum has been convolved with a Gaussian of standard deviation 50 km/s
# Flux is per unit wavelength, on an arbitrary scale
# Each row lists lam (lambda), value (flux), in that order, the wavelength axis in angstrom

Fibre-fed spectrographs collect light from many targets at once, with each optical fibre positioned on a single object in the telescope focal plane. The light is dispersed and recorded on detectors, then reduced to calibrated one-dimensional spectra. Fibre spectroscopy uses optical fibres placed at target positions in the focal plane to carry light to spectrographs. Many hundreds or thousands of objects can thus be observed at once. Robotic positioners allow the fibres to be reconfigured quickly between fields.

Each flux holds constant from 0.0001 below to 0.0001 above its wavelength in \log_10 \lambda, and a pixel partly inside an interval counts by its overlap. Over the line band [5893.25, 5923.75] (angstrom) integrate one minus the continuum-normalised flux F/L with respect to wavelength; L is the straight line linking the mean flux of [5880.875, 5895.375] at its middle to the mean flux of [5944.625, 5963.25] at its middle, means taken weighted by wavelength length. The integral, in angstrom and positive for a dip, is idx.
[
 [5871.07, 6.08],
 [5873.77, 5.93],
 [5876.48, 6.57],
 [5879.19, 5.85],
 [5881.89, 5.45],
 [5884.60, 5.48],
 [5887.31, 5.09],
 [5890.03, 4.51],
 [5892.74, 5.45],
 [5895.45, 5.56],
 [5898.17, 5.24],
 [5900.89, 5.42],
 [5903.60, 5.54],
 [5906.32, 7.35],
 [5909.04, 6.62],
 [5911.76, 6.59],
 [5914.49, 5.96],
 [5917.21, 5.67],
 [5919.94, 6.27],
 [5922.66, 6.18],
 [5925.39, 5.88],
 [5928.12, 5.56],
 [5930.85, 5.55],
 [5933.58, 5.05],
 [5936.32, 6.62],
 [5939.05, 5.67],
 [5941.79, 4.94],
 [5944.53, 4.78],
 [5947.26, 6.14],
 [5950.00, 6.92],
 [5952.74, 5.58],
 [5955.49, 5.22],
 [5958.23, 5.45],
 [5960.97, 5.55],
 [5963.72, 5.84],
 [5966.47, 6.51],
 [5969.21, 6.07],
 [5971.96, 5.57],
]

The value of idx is -3.6 angstrom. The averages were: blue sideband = 5.22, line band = 6.02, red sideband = 5.74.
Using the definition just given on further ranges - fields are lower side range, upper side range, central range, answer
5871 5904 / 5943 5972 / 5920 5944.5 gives 0.1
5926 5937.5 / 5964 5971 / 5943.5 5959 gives 0.6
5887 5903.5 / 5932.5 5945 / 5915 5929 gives -1.4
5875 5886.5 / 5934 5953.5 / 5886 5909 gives 0.8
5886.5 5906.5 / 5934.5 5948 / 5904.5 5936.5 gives -3.3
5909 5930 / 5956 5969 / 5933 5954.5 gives 0.7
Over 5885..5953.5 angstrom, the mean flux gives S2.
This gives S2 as 5.76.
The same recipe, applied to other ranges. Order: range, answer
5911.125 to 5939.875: 5.9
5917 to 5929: 5.95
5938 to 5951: 5.66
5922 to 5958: 5.68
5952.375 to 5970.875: 5.75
